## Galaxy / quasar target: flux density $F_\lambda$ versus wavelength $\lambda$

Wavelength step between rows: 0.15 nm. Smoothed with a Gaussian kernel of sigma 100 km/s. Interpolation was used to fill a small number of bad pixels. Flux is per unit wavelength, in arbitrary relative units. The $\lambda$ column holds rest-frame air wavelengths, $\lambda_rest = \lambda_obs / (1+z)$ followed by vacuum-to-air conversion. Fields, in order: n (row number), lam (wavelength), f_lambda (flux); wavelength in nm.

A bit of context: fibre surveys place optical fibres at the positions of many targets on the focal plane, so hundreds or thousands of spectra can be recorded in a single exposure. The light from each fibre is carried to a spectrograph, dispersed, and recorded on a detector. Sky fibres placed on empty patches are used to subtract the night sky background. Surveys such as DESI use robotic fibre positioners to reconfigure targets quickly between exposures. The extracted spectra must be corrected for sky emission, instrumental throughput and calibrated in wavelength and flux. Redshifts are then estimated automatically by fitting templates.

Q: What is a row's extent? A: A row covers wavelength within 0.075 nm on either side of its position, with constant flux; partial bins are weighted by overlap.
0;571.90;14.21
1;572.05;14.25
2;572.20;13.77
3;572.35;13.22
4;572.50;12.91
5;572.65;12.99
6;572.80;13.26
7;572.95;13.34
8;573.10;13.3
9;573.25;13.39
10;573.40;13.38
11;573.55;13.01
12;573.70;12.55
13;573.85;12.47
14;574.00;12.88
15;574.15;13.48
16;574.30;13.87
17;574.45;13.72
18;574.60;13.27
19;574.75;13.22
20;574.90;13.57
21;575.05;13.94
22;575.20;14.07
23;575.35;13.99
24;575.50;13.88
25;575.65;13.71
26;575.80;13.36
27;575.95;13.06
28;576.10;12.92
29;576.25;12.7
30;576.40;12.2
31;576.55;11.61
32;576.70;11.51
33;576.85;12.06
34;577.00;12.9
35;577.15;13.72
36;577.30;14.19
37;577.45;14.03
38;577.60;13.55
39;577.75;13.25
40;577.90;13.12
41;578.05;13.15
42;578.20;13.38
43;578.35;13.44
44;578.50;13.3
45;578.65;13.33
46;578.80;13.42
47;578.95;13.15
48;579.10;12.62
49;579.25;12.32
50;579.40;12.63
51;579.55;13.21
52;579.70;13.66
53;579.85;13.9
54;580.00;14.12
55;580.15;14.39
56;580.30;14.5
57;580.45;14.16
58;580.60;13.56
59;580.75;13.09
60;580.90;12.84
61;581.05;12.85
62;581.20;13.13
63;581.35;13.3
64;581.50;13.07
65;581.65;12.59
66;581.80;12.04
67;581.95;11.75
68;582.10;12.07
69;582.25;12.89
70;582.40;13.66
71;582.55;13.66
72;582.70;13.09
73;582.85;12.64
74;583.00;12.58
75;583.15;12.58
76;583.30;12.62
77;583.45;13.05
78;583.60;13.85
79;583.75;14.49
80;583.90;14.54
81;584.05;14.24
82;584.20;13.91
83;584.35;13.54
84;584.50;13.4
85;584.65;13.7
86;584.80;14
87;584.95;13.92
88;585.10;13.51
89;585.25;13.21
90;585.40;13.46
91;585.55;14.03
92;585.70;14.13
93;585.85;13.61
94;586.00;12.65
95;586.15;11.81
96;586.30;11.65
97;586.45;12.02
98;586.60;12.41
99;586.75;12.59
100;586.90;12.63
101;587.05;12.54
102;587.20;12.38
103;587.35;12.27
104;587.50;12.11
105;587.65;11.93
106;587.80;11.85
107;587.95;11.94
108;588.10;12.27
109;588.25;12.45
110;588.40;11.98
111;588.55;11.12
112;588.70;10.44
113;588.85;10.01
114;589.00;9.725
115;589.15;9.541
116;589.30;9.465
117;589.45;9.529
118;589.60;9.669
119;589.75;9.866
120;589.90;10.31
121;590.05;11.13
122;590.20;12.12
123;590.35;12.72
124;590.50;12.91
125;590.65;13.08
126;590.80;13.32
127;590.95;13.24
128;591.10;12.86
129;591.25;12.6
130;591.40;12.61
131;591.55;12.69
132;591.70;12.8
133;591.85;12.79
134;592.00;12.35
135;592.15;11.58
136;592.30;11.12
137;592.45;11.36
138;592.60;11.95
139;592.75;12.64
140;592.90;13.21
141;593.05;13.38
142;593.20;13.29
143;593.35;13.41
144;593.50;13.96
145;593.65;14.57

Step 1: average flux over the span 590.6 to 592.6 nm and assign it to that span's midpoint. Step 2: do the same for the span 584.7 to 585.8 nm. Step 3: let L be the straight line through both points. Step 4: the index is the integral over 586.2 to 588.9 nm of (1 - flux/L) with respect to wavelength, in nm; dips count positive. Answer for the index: 0.27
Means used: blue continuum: 13.7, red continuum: 12.5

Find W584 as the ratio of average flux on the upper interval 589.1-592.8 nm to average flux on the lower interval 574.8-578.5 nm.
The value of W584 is 0.89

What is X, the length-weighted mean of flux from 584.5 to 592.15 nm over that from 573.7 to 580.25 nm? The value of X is 0.92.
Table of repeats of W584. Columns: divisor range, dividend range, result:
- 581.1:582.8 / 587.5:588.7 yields 0.92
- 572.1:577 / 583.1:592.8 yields 0.94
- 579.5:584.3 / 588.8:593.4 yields 0.89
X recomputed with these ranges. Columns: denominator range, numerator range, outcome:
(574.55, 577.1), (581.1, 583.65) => 0.98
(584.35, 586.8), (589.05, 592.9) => 0.90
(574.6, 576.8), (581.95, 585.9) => 1.02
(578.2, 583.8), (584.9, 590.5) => 0.90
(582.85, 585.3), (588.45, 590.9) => 0.81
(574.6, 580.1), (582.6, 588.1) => 0.98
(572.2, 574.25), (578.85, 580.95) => 1.02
